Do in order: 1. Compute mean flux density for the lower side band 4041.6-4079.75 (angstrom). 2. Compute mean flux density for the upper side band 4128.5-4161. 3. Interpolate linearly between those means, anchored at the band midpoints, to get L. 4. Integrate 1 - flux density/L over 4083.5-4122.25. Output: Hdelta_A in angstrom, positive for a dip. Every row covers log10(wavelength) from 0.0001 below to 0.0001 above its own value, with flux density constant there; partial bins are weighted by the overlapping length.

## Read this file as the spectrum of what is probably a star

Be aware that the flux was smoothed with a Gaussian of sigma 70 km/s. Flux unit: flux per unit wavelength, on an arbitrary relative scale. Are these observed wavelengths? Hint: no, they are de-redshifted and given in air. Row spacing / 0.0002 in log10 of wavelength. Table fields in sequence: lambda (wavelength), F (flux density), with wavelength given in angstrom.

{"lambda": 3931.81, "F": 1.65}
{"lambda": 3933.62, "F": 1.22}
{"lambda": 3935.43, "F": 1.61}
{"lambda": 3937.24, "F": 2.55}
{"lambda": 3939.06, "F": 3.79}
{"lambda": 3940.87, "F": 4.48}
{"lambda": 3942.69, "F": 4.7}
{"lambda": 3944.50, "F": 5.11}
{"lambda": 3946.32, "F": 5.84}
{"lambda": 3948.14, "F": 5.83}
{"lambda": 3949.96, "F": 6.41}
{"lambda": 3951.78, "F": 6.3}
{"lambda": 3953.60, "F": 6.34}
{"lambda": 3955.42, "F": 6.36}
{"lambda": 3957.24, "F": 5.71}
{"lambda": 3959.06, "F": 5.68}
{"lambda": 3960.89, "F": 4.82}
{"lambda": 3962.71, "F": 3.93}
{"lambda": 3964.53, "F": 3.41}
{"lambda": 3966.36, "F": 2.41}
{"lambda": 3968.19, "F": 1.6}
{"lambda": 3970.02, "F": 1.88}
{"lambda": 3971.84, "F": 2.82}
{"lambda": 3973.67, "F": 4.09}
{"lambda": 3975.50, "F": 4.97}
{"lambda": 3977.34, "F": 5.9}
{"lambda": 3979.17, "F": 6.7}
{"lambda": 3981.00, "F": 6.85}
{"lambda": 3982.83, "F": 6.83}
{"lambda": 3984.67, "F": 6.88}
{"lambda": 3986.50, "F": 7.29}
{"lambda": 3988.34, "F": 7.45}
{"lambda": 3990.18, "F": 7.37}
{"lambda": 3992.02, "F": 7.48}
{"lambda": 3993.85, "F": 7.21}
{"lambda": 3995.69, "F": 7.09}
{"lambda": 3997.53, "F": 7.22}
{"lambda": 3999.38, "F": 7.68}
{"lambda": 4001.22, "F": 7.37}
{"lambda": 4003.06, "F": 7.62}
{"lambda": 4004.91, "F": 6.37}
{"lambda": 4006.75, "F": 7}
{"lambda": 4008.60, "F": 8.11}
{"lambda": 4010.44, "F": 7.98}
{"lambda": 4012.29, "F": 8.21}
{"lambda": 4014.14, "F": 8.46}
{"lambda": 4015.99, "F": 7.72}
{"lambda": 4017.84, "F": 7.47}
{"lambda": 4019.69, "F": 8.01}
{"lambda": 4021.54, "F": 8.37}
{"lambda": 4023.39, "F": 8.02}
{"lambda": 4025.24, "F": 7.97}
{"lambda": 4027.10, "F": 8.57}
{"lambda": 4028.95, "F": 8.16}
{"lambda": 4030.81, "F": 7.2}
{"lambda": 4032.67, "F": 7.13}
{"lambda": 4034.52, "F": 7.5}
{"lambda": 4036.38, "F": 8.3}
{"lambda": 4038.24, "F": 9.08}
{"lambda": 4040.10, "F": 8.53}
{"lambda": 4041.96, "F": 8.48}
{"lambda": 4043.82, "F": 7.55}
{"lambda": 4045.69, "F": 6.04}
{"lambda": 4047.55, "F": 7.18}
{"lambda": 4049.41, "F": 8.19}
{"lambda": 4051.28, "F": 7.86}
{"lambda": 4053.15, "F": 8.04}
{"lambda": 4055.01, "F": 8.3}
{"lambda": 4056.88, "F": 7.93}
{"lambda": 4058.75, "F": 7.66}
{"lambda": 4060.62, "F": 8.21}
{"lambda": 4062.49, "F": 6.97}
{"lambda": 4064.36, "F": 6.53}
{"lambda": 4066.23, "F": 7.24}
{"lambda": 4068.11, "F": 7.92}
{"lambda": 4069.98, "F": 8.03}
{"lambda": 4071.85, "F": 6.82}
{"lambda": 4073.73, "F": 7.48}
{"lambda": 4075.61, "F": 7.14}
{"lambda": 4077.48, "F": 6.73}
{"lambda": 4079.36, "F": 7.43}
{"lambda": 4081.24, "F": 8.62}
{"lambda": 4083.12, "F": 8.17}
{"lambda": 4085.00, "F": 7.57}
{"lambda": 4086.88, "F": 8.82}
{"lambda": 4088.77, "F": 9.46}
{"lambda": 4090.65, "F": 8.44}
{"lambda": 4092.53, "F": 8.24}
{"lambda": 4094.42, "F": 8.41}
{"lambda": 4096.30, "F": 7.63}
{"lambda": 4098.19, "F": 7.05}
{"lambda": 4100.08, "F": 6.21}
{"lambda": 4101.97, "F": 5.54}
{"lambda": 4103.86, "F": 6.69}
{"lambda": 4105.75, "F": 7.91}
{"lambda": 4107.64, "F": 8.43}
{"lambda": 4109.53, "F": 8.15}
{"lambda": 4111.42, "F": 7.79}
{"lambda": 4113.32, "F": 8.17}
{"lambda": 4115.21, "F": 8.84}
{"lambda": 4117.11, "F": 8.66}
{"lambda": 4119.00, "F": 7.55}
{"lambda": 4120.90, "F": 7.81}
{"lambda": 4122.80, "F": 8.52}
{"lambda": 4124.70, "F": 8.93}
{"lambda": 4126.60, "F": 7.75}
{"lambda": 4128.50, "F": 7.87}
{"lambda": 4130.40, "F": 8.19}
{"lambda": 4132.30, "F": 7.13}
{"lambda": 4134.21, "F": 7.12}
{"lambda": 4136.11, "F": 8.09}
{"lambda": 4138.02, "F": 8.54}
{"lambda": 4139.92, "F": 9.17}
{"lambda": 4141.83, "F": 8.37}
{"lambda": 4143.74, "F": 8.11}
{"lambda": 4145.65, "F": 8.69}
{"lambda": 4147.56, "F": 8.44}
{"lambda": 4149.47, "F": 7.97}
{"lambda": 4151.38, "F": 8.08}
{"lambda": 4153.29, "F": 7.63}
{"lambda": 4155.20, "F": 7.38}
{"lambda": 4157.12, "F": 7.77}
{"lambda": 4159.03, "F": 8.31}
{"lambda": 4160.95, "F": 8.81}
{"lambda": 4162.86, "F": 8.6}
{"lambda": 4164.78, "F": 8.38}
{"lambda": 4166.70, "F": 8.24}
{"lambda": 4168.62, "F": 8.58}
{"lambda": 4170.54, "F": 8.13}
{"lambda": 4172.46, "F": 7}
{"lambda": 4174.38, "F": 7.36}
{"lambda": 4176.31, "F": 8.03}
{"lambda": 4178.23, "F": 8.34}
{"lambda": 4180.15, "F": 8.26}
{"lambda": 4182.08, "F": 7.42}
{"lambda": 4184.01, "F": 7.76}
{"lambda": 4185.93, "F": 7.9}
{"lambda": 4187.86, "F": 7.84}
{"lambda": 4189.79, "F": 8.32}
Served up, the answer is -0.5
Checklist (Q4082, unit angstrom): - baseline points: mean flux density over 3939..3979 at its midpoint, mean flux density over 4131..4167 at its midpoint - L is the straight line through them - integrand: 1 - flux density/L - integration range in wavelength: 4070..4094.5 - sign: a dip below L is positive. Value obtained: -3.5 angstrom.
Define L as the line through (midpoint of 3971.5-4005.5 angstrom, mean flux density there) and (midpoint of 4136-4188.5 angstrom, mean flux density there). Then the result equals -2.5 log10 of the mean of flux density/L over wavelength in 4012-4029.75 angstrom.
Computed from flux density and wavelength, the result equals -0.17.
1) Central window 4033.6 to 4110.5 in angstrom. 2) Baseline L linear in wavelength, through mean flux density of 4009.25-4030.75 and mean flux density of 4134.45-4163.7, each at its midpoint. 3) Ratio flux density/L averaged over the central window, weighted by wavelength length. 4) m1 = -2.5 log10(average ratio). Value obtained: 0.06 mag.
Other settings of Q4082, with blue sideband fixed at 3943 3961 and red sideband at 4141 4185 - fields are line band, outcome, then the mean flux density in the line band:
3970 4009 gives -1.81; 6.55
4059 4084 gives -1.34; 7.49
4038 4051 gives -1.87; 7.8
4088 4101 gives -0.99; 7.9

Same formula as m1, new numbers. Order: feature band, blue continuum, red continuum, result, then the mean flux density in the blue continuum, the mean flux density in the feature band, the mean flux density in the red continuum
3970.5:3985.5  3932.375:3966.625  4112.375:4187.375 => -0.088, 4.57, 5.52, 8.1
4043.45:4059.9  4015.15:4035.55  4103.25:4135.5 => 0.032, 7.83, 7.65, 7.99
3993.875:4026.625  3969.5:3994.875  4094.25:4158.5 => -0.196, 6.05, 7.68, 7.9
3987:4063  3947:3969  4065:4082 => -0.211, 4.92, 7.74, 7.46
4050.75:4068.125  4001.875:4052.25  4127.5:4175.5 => 0.033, 7.82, 7.65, 8.08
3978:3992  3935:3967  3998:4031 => -0.105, 4.8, 7.06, 7.8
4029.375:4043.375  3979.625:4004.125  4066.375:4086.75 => -0.081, 7.24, 8.02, 7.63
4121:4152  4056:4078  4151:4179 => -0.044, 7.4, 8.18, 8.04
